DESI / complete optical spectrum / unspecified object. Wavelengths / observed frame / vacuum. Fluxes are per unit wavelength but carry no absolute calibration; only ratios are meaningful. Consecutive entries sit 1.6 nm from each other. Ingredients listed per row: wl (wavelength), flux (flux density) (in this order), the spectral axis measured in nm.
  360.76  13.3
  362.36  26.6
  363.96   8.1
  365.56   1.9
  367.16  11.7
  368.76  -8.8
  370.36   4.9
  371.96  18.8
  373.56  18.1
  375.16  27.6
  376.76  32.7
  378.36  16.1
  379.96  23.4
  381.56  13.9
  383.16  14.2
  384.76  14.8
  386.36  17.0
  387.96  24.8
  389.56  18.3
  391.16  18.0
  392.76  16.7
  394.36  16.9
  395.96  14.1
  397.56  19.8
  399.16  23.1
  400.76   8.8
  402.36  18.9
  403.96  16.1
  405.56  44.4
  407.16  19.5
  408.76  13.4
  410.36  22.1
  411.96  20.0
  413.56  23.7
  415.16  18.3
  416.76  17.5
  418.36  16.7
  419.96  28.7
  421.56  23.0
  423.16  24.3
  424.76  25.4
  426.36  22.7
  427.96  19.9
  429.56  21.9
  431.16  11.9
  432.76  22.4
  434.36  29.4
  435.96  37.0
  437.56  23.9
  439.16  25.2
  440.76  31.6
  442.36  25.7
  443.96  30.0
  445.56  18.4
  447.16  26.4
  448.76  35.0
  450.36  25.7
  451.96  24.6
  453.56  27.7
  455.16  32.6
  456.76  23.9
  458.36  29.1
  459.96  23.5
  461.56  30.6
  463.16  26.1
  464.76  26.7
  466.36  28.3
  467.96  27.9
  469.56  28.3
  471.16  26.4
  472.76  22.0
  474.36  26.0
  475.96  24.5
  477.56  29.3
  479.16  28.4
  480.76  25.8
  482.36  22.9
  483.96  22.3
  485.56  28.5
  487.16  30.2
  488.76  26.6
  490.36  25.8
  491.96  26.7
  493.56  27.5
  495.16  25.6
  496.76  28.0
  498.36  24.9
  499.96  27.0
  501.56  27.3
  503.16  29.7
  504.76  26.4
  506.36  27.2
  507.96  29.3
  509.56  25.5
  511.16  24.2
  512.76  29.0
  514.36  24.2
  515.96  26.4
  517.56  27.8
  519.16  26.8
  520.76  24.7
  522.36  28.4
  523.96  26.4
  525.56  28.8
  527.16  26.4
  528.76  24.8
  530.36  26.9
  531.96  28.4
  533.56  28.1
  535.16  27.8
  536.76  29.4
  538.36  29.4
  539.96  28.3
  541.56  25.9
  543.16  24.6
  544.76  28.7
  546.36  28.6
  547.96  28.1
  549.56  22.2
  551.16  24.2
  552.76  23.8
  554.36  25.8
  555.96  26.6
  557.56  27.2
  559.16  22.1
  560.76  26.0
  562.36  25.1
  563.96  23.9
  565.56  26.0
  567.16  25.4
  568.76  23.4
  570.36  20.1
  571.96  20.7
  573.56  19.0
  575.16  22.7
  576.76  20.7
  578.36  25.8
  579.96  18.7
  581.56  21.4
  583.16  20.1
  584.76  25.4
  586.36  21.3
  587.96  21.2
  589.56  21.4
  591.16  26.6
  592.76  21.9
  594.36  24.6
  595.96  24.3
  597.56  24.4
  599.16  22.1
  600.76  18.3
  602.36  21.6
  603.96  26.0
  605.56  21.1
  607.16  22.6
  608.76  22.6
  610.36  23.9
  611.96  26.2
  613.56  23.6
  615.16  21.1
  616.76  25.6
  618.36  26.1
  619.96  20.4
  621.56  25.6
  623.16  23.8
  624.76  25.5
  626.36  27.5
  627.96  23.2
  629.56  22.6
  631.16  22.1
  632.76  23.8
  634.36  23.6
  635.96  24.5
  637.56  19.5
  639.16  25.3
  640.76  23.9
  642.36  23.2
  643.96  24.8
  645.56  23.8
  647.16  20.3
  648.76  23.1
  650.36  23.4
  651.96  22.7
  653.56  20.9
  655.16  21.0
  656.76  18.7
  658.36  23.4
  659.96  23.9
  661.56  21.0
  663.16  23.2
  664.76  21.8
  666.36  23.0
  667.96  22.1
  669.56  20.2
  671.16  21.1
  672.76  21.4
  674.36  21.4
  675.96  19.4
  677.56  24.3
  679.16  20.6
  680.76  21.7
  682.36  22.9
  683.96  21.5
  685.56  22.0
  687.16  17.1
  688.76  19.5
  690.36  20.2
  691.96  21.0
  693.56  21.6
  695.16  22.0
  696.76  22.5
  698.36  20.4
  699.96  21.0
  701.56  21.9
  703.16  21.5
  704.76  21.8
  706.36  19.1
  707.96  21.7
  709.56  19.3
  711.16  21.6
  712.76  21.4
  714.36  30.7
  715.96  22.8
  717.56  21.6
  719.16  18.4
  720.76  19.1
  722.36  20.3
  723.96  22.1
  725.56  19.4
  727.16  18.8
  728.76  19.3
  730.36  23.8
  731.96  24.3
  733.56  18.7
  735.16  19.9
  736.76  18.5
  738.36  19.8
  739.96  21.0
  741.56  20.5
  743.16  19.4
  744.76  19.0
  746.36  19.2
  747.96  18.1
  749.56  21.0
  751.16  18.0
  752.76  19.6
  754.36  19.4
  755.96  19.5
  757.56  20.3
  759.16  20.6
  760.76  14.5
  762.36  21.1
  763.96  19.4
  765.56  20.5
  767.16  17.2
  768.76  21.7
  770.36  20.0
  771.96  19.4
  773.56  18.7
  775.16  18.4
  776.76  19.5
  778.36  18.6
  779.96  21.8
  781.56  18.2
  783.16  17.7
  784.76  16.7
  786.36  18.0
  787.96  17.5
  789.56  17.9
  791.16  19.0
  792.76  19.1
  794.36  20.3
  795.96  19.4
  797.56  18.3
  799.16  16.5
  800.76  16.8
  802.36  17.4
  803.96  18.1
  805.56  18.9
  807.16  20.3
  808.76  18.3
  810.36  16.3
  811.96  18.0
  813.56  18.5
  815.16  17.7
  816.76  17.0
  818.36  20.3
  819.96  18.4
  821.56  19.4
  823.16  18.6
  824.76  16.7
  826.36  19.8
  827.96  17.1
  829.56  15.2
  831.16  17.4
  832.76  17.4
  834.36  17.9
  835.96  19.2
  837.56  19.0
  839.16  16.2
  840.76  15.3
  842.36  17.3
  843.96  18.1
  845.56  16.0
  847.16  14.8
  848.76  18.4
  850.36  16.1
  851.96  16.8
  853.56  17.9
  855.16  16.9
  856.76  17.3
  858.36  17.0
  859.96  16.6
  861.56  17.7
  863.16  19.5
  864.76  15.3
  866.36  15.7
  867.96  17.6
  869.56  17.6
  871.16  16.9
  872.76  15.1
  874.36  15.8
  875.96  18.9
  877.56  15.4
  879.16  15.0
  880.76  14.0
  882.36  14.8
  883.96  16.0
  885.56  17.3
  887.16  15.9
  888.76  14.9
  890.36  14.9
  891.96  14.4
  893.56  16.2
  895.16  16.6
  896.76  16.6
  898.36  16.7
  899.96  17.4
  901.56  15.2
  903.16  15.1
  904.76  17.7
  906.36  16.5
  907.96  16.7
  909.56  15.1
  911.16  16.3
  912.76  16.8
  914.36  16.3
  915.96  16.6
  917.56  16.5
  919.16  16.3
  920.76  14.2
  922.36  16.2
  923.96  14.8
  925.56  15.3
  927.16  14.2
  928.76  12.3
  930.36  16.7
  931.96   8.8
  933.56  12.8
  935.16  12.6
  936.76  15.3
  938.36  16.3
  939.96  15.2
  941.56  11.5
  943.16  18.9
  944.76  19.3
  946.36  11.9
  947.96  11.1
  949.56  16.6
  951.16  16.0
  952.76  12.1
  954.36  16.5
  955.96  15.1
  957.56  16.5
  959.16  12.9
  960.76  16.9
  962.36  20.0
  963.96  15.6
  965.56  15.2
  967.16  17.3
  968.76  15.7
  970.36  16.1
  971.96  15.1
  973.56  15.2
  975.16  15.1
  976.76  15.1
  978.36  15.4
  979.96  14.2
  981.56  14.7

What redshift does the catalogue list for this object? 0.09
